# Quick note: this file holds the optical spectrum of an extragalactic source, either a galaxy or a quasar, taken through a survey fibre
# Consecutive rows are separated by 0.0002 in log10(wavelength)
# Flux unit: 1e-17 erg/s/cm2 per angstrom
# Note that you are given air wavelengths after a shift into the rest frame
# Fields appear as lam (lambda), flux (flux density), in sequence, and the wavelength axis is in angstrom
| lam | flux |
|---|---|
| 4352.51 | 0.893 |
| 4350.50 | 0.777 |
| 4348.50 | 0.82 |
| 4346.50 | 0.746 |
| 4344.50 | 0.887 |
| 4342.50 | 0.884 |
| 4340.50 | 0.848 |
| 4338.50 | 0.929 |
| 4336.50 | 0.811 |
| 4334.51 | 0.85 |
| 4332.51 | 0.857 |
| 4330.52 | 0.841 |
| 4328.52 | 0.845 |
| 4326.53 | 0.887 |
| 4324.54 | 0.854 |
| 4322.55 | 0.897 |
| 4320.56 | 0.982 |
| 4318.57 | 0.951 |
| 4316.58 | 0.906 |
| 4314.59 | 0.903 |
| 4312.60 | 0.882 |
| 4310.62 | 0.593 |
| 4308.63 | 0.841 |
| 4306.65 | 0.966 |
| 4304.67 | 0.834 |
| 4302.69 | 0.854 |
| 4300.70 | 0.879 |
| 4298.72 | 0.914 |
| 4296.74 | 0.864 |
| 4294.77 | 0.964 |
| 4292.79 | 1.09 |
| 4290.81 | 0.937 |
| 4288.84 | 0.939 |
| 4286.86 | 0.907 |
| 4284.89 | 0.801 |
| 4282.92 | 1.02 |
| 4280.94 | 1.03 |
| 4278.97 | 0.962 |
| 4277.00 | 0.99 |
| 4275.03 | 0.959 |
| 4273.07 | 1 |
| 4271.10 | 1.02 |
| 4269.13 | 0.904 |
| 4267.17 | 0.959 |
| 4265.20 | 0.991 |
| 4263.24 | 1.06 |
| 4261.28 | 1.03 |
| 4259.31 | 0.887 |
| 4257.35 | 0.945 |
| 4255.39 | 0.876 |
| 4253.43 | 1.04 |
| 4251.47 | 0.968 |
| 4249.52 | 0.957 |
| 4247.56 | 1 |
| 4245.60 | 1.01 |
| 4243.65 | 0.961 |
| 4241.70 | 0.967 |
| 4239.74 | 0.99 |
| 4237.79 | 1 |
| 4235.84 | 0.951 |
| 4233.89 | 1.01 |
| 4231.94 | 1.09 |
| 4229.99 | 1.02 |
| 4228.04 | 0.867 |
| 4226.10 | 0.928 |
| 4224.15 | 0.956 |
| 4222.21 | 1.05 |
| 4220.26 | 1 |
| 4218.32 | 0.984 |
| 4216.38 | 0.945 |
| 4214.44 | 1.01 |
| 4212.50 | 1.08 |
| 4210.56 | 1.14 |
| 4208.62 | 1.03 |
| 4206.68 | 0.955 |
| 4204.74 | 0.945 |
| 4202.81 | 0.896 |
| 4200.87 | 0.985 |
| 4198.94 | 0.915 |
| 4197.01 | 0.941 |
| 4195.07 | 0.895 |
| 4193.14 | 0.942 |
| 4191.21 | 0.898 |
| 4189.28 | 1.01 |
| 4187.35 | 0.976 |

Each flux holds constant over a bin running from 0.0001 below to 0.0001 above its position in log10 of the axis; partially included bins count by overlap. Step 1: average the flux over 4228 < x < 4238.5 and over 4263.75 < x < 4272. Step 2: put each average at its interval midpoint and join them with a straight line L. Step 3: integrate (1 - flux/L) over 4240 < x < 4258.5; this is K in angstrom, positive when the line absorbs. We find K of 0.3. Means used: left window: 1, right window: 0.973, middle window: 0.969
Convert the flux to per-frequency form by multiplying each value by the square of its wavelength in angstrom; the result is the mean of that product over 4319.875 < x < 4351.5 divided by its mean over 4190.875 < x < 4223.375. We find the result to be 0.93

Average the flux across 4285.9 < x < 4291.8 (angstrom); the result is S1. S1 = 0.927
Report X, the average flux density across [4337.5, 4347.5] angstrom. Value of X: 0.859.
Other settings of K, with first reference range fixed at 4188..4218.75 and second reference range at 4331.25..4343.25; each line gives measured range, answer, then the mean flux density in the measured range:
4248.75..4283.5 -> -2.1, 0.977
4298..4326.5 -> 0.2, 0.875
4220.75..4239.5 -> -0.7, 0.986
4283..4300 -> -0.6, 0.932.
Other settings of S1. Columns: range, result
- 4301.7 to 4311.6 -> 0.818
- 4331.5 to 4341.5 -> 0.859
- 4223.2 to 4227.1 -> 0.942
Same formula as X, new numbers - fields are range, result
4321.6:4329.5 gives 0.871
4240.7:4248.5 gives 0.984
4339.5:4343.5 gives 0.866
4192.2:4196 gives 0.919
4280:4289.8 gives 0.938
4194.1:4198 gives 0.917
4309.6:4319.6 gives 0.847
